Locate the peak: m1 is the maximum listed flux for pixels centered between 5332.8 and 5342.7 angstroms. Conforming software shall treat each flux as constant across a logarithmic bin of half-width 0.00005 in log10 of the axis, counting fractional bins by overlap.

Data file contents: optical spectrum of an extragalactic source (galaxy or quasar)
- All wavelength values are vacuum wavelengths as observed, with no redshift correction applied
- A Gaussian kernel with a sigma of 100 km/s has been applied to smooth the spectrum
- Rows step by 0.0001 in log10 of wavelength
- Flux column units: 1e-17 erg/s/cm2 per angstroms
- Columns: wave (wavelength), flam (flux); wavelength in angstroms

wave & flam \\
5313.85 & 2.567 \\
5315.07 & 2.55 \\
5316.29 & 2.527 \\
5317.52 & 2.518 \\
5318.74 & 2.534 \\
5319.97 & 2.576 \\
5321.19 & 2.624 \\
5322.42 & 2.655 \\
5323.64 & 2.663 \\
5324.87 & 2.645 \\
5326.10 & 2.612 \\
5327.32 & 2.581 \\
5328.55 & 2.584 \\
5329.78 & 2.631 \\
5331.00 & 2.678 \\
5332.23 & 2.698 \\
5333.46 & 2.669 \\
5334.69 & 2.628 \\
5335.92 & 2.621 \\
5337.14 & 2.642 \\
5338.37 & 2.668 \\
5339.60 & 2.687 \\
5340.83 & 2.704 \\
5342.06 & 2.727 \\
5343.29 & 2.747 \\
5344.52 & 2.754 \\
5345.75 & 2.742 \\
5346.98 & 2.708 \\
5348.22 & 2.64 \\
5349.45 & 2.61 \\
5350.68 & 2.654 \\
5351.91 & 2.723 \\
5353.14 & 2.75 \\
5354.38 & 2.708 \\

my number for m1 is 2.727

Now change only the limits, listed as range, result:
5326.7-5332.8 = 2.698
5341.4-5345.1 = 2.754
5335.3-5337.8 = 2.642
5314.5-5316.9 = 2.55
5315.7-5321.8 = 2.624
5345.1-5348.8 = 2.742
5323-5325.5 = 2.663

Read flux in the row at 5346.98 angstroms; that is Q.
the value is 2.708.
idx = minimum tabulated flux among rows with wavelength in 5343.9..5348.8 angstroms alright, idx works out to 2.64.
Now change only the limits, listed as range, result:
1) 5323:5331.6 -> 2.581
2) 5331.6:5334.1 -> 2.669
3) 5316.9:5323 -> 2.518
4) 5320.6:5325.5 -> 2.624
